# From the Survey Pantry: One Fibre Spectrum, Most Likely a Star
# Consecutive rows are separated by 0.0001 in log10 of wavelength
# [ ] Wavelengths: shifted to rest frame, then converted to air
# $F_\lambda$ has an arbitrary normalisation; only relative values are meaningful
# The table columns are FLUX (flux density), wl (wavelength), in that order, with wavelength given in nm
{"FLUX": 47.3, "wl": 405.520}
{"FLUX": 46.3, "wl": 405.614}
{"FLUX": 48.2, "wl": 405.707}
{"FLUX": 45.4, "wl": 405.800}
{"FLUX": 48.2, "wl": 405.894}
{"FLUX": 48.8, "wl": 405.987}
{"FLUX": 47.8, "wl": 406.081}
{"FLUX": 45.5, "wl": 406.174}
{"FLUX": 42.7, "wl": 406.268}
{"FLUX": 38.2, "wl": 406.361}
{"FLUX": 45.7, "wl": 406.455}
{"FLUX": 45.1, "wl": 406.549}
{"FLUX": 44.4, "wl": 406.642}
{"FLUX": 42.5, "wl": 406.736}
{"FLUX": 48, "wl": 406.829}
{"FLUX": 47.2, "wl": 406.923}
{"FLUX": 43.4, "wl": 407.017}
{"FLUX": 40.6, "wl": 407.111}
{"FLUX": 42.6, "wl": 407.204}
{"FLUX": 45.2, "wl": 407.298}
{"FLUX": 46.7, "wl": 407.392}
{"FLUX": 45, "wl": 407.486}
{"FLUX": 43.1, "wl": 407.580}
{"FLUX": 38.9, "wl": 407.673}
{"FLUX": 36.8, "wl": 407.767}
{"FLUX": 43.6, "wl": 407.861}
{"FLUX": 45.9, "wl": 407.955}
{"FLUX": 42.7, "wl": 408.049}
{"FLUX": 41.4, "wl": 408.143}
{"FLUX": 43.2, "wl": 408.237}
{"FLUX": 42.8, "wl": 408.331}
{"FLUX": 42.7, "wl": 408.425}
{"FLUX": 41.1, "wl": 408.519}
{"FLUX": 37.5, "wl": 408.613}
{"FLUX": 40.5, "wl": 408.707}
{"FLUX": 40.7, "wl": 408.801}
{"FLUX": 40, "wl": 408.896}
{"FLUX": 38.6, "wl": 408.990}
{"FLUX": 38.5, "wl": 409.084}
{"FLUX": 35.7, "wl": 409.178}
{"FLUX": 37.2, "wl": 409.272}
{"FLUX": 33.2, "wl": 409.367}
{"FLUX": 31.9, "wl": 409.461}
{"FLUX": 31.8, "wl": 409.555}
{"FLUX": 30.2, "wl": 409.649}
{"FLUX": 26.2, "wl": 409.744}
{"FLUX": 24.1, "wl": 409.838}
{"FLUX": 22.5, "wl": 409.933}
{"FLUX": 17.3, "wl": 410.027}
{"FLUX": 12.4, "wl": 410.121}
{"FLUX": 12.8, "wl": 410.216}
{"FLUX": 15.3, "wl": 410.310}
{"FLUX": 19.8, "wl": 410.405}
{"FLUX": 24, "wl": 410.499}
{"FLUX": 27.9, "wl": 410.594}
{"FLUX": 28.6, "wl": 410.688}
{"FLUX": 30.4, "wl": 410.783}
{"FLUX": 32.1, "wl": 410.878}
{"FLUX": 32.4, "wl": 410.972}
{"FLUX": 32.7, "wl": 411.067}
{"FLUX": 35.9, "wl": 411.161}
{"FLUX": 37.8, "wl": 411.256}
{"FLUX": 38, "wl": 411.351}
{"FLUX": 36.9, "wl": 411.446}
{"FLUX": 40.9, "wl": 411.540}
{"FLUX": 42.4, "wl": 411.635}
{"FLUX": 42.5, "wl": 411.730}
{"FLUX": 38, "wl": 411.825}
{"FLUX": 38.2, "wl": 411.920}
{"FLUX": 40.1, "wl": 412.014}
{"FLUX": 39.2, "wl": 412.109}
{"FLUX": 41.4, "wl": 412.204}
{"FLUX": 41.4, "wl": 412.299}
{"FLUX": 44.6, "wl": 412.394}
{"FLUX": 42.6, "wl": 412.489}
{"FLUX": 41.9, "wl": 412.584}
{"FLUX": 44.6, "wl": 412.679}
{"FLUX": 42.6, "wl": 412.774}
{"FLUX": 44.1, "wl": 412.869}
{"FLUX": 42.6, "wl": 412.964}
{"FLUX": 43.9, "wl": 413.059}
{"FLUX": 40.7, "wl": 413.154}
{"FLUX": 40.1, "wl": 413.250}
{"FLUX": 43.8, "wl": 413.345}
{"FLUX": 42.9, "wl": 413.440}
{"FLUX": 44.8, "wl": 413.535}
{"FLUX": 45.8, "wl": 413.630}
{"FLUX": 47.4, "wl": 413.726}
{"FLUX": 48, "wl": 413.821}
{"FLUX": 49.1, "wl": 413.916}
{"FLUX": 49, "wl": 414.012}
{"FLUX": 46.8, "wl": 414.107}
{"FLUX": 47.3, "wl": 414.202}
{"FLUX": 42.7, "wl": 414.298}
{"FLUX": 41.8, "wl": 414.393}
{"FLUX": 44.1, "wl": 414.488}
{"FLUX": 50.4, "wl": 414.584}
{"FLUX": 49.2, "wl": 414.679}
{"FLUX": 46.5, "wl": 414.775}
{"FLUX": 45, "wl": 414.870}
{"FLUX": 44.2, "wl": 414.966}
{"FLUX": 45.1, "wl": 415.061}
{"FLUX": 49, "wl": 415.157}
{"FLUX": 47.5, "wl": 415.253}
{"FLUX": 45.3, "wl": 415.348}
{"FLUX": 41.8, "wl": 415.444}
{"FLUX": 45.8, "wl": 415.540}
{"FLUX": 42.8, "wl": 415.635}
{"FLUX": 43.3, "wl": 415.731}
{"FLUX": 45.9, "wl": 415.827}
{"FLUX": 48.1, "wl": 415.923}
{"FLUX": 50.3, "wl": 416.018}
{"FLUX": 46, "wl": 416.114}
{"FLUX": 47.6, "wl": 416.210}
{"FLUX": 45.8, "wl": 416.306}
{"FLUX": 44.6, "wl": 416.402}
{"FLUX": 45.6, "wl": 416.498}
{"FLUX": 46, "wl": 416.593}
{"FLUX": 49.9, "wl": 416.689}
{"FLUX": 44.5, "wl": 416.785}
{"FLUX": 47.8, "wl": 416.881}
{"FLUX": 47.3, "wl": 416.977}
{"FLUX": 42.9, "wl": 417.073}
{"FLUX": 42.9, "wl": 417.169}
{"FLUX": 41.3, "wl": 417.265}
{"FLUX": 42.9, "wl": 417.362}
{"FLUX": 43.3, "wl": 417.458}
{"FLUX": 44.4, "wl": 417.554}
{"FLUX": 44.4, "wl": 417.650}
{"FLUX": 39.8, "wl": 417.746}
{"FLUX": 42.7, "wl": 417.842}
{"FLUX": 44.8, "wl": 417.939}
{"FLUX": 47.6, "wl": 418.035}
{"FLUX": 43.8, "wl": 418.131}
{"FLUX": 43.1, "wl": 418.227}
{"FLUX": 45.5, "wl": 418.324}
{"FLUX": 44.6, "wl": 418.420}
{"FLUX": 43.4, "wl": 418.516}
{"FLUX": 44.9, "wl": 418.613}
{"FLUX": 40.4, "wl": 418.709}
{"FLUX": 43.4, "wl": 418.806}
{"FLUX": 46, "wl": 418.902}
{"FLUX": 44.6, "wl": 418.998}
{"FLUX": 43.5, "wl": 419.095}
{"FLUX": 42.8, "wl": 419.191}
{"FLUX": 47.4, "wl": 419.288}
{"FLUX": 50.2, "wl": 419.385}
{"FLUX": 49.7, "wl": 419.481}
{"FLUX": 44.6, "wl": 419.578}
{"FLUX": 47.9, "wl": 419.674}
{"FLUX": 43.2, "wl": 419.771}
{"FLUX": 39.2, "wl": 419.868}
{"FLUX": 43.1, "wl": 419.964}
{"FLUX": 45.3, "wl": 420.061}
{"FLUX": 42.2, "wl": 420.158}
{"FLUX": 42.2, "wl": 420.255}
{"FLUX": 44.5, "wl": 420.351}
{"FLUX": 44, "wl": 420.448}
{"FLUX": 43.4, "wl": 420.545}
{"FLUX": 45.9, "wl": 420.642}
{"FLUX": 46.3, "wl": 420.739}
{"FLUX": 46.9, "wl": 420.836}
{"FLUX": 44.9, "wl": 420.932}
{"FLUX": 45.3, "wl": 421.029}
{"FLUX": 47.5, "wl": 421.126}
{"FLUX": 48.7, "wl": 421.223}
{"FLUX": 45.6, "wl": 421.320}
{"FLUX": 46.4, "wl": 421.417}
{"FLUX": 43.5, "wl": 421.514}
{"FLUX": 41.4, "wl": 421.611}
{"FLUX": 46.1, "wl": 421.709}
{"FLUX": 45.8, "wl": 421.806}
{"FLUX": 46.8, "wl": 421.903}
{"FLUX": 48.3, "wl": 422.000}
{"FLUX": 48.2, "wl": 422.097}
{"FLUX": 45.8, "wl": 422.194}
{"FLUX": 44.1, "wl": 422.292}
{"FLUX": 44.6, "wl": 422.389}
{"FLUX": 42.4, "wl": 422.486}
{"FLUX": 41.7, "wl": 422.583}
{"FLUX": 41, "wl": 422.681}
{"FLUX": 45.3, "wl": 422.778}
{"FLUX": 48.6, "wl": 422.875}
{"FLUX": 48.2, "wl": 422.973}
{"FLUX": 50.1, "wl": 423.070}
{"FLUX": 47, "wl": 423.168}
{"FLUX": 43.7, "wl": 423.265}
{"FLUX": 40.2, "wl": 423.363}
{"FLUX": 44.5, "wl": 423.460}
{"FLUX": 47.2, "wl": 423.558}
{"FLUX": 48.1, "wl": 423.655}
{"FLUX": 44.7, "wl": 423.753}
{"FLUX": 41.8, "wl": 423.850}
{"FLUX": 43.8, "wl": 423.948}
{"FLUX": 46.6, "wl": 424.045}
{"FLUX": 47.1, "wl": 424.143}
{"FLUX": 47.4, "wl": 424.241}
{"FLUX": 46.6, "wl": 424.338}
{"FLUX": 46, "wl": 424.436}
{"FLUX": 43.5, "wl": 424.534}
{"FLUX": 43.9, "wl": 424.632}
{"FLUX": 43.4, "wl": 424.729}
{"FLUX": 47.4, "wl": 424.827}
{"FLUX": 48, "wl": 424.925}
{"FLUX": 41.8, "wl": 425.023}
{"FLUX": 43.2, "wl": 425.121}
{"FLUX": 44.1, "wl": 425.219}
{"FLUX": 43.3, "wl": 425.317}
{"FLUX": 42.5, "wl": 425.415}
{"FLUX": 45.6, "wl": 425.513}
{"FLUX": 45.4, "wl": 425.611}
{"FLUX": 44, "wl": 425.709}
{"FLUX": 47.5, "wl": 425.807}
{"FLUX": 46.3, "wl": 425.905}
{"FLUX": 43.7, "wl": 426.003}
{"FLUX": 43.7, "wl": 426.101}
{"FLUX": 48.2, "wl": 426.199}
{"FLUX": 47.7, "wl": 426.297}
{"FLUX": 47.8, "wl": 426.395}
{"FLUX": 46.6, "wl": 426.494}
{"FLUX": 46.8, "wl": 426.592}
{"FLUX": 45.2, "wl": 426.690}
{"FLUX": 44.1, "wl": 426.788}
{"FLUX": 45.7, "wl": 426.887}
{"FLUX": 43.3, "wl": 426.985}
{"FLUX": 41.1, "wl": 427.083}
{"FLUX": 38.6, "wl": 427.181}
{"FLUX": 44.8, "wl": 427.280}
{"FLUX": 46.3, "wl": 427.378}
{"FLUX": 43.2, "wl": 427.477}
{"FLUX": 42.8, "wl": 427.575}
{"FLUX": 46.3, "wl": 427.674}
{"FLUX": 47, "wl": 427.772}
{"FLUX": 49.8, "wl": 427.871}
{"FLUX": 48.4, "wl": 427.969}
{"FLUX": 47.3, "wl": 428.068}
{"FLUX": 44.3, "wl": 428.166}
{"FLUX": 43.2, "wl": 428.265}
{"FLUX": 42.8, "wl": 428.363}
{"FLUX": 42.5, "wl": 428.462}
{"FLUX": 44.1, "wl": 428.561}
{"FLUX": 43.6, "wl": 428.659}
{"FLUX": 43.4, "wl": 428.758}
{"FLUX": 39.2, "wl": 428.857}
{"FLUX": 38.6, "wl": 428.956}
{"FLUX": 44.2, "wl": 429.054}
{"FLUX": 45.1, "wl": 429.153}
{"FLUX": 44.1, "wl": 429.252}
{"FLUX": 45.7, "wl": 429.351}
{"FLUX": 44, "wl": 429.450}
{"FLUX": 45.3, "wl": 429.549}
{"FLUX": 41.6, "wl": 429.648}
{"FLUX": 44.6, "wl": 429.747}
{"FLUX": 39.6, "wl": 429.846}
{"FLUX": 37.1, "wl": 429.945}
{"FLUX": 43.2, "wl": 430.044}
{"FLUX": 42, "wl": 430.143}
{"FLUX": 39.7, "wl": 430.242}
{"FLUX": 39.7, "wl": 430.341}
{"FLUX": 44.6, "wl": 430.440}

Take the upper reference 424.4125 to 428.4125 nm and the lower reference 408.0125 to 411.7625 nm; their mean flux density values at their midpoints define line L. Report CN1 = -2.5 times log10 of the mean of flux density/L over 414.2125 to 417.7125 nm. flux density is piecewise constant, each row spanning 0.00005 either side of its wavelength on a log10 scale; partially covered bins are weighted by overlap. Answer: -0.212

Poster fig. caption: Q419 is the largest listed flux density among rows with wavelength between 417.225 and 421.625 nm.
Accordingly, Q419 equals 50.2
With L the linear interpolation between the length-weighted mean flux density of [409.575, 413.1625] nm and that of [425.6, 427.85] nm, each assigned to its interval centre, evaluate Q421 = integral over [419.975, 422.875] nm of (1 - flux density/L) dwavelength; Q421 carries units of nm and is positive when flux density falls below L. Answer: -0.27 nm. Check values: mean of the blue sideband 33.9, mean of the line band 45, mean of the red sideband 45.1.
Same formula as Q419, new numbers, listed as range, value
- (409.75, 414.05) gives 49.1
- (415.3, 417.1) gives 50.3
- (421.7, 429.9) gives 50.1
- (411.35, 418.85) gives 50.4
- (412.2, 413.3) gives 44.6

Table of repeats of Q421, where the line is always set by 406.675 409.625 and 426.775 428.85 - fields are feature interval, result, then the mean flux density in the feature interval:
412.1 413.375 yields -0.02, 42.5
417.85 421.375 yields -0.17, 44.9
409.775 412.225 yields 0.63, 30.8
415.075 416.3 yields -0.11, 46.1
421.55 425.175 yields -0.14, 45.2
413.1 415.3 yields -0.20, 45.7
